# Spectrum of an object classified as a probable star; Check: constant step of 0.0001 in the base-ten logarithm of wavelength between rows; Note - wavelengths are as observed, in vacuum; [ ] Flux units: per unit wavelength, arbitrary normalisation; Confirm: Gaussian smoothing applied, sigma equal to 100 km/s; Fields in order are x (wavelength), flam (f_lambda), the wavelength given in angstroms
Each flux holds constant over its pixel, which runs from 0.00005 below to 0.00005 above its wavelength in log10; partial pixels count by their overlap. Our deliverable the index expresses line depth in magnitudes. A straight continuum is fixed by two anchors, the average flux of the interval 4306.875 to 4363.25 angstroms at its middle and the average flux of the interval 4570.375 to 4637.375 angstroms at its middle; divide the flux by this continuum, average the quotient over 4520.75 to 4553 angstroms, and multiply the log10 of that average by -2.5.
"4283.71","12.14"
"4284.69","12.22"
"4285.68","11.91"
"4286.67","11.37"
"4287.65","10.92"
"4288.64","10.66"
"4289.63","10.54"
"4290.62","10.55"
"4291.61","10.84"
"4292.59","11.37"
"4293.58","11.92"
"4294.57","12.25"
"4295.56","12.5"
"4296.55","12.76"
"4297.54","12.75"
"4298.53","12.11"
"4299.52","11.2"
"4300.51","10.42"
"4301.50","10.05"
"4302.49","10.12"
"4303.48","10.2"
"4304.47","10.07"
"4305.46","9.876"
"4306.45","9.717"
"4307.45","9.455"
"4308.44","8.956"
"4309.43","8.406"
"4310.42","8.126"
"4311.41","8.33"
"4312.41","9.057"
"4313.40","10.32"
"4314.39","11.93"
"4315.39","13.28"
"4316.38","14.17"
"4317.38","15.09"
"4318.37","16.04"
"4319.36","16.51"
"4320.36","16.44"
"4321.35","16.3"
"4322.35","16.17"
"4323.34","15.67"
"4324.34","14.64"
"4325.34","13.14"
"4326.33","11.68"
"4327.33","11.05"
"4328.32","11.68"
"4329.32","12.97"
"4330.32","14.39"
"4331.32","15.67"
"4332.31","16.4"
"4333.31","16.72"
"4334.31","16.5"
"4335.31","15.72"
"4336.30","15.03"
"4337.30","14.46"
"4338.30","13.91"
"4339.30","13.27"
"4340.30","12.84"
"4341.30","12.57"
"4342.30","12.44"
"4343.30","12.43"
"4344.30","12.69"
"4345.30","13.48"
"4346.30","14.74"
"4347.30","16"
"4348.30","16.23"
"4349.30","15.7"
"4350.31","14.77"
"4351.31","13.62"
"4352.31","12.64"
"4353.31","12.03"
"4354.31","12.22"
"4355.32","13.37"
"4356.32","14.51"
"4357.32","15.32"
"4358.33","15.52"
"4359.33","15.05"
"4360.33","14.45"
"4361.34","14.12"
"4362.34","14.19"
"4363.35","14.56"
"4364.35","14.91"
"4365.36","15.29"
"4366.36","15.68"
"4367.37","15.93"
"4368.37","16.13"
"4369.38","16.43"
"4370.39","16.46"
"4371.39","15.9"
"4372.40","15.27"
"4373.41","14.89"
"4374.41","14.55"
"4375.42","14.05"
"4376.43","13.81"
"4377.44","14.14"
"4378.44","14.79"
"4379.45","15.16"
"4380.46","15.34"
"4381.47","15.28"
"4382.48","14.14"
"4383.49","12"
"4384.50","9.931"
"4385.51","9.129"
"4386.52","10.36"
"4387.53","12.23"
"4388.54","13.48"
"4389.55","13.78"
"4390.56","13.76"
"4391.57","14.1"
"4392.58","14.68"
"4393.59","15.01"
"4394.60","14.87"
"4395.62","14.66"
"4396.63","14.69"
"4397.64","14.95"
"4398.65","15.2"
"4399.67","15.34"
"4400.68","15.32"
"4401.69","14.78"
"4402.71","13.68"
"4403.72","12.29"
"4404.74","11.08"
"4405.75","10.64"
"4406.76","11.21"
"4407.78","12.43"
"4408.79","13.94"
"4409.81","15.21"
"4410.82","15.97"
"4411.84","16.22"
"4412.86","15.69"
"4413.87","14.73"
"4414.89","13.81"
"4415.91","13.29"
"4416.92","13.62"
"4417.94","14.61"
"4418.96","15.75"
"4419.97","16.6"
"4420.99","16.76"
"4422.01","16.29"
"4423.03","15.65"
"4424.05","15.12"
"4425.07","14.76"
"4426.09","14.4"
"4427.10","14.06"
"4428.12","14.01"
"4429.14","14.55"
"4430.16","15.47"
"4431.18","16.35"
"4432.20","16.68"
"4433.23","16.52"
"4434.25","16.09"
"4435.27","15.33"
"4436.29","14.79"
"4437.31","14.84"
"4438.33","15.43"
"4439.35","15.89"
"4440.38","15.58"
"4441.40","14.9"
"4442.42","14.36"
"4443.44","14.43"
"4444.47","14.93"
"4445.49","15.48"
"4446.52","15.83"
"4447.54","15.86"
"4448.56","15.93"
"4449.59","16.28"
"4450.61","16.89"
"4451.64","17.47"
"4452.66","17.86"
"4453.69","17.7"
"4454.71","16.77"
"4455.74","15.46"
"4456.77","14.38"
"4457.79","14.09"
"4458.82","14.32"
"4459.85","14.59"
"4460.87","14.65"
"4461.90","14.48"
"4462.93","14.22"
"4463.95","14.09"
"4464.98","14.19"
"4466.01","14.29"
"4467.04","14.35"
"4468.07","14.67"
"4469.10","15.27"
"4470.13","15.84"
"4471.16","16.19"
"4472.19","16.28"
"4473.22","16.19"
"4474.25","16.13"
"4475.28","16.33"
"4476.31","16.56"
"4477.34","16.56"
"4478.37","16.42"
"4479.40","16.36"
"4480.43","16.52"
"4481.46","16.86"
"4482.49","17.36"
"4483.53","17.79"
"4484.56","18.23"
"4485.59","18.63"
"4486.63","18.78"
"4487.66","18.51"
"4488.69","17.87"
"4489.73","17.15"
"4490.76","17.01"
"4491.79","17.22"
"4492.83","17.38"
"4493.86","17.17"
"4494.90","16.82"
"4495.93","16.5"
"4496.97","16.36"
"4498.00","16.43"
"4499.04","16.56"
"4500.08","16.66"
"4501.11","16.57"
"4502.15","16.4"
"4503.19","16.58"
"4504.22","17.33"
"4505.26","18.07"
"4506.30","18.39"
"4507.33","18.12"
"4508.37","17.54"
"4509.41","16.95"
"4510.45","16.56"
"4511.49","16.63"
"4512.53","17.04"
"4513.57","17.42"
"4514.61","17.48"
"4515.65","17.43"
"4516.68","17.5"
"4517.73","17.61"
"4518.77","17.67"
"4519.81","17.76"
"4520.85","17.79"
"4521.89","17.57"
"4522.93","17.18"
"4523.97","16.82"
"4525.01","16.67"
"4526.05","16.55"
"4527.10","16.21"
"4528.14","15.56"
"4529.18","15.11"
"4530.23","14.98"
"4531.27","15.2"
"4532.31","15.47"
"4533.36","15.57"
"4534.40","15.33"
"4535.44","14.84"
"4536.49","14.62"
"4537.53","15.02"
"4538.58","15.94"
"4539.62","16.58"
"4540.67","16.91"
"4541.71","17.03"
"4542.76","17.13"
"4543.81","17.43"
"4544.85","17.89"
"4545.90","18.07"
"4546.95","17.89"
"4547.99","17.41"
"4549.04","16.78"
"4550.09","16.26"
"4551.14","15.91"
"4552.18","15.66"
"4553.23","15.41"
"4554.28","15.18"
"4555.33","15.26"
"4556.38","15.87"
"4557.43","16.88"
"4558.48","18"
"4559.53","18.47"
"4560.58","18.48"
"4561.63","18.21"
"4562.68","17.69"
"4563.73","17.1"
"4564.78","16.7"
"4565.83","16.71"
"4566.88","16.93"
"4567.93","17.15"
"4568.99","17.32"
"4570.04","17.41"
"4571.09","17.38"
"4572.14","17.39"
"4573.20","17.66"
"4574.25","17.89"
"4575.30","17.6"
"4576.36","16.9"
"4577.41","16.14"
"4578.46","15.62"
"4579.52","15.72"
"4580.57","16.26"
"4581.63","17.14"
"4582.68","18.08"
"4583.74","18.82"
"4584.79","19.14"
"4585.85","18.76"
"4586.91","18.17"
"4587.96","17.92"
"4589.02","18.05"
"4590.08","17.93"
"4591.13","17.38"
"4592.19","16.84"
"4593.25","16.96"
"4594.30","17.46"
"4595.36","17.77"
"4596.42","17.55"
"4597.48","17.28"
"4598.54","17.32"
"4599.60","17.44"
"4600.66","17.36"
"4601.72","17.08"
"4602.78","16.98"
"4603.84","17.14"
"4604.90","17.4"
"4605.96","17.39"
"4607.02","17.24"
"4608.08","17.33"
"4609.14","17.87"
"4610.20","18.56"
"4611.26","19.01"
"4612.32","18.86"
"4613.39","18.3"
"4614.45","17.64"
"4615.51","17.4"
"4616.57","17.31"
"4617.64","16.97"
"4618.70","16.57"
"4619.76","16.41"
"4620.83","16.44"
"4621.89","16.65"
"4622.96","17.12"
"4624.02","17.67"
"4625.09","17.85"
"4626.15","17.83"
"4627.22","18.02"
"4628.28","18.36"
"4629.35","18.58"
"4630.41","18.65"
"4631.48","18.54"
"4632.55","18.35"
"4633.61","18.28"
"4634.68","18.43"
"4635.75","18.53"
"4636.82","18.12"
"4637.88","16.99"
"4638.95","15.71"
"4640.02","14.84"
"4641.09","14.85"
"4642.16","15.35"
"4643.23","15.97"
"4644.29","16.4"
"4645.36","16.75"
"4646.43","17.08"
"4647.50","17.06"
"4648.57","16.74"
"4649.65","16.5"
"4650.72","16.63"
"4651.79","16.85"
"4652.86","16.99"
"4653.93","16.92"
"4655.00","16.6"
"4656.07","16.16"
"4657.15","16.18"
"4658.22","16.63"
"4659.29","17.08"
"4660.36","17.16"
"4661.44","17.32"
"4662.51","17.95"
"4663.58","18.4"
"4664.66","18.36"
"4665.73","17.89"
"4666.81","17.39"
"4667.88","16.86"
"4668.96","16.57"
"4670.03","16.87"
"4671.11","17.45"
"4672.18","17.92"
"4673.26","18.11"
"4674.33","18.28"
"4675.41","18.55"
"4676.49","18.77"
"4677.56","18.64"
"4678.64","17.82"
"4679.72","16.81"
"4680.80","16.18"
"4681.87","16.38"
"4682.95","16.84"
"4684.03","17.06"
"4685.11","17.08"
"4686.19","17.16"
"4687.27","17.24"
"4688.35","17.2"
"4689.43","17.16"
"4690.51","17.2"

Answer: 0.02 mag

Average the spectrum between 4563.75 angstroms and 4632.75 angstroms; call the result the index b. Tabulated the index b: 17.5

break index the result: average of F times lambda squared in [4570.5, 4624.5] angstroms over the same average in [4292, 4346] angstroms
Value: 1.55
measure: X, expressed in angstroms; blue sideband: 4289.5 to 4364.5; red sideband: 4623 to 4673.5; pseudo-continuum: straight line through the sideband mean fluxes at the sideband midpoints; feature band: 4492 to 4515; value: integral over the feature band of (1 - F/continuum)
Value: -2.5 angstroms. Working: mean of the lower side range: 13.1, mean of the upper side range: 17.2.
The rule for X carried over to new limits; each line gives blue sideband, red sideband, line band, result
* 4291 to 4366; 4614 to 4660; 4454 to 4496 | -3.2 angstroms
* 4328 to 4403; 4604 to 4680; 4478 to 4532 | -4.1 angstroms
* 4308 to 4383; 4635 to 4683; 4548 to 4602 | -3.1 angstroms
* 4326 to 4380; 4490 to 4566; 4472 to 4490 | -1.1 angstroms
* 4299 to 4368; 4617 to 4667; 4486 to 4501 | -1.8 angstroms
